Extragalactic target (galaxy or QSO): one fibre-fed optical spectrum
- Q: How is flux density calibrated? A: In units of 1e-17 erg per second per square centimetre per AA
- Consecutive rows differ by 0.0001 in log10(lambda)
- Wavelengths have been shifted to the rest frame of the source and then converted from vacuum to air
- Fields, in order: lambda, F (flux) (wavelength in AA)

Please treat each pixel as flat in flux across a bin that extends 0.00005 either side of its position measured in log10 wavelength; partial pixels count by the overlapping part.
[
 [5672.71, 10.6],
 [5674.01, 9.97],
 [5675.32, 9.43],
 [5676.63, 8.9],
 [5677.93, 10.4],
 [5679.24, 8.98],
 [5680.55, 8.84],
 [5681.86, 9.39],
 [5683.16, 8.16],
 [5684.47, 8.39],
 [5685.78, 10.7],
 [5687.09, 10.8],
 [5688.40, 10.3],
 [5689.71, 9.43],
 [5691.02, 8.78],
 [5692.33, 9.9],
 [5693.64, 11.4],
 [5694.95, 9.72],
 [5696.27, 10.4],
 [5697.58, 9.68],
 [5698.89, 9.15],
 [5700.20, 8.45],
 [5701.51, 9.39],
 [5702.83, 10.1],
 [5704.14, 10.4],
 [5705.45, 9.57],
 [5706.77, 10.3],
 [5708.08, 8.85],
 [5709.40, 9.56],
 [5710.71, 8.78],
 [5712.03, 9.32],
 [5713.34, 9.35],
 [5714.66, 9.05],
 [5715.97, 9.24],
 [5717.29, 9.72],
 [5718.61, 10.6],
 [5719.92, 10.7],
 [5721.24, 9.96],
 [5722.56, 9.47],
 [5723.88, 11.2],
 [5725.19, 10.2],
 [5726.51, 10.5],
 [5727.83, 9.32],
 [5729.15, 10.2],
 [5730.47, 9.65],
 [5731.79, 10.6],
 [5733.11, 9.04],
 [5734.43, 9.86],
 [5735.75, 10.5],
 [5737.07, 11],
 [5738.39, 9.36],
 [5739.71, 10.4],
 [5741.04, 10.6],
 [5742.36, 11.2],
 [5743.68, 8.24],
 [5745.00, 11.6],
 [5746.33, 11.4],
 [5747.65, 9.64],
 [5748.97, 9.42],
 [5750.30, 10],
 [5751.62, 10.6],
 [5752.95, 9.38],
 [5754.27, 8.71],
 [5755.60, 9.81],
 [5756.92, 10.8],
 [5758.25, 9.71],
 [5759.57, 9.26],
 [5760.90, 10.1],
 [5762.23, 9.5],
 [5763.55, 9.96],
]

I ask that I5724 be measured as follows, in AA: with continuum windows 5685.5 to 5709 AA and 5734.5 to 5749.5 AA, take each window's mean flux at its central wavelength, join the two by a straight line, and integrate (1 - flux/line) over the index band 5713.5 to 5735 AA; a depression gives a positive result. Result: 0.4 AA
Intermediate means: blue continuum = 9.83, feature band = 9.94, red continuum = 10.3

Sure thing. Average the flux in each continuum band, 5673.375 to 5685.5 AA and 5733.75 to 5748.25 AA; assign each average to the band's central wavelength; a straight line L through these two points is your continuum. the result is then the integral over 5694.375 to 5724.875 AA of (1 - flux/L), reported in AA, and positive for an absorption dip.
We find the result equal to 0.2 AA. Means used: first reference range 9.21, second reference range 10.3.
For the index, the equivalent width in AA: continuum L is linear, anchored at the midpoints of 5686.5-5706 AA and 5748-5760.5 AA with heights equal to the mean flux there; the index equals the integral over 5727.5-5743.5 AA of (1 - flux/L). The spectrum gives -0.5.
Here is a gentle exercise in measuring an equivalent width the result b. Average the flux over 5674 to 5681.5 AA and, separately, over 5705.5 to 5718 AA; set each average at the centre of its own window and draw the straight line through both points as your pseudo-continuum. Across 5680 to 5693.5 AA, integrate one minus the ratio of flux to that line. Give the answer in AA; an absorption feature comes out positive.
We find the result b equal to -0.27 AA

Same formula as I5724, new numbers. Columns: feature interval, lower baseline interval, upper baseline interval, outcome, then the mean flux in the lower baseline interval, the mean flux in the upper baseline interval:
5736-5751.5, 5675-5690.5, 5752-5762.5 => -1.01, 9.47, 9.69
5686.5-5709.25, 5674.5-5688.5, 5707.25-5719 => -0.92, 9.45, 9.37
